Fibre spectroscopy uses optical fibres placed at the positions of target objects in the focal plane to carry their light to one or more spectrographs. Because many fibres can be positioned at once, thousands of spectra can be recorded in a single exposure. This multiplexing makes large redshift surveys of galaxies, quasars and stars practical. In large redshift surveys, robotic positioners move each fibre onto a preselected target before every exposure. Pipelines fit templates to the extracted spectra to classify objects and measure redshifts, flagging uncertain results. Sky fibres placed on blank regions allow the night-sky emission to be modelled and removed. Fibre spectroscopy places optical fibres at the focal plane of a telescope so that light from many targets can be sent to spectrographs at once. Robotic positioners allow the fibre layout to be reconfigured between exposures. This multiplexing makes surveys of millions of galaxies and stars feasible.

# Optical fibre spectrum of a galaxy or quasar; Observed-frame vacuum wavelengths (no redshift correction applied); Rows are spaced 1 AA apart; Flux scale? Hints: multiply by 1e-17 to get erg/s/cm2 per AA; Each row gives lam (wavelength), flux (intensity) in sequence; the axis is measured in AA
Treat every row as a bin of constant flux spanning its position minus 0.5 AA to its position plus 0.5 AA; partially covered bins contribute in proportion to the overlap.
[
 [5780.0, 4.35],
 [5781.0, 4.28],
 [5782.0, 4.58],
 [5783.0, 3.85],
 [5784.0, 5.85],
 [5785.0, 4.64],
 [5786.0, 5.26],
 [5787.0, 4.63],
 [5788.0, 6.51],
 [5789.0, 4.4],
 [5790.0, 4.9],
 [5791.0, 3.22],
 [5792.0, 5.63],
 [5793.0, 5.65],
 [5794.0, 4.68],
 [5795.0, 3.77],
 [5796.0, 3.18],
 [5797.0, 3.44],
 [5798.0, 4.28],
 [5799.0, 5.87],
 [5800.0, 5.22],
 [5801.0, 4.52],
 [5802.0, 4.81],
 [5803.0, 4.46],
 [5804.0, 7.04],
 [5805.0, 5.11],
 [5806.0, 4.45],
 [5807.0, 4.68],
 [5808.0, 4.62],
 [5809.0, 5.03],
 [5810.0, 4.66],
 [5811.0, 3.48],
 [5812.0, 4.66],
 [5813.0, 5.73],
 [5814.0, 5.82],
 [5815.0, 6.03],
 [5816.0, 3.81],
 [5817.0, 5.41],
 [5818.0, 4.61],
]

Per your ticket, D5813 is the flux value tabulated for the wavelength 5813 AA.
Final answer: 5.73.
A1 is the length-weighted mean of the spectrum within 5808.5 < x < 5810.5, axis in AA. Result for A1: 4.85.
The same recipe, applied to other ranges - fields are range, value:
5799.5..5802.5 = 4.85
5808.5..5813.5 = 4.71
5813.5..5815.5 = 5.93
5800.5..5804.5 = 5.21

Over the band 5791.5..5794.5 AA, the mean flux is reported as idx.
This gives 5.32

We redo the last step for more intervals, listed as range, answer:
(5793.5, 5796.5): 3.88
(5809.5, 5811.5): 4.07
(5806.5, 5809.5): 4.78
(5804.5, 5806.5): 4.78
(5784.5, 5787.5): 4.84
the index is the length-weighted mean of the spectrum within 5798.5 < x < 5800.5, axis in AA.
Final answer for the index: 5.54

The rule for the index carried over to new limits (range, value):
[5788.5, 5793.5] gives 4.76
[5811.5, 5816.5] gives 5.21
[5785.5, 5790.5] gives 5.14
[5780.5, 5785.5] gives 4.64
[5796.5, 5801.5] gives 4.67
